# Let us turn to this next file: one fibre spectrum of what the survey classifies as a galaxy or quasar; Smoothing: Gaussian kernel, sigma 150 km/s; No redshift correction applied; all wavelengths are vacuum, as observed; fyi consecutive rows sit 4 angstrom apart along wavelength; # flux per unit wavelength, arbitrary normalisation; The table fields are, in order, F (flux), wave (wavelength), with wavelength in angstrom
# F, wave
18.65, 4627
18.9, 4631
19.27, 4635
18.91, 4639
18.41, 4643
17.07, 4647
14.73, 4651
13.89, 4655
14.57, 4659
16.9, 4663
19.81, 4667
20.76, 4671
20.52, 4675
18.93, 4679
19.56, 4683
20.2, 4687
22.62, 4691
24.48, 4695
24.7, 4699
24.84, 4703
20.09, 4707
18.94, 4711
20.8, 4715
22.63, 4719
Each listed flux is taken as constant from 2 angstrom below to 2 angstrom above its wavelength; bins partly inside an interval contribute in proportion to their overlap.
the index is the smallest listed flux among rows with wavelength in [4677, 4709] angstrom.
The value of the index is 18.93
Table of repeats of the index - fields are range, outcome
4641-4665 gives 13.89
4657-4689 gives 14.57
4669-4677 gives 20.52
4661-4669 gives 16.9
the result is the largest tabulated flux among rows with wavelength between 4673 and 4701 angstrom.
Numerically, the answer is 24.7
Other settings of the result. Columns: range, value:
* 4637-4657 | 18.91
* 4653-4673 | 20.76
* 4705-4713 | 20.09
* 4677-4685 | 19.56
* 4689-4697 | 24.48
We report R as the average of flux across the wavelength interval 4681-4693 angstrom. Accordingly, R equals 20.8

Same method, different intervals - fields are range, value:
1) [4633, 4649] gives 18.4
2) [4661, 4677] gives 19.5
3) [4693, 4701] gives 24.6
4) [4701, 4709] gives 22.5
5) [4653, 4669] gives 16.3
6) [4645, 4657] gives 15.2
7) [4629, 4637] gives 19.1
